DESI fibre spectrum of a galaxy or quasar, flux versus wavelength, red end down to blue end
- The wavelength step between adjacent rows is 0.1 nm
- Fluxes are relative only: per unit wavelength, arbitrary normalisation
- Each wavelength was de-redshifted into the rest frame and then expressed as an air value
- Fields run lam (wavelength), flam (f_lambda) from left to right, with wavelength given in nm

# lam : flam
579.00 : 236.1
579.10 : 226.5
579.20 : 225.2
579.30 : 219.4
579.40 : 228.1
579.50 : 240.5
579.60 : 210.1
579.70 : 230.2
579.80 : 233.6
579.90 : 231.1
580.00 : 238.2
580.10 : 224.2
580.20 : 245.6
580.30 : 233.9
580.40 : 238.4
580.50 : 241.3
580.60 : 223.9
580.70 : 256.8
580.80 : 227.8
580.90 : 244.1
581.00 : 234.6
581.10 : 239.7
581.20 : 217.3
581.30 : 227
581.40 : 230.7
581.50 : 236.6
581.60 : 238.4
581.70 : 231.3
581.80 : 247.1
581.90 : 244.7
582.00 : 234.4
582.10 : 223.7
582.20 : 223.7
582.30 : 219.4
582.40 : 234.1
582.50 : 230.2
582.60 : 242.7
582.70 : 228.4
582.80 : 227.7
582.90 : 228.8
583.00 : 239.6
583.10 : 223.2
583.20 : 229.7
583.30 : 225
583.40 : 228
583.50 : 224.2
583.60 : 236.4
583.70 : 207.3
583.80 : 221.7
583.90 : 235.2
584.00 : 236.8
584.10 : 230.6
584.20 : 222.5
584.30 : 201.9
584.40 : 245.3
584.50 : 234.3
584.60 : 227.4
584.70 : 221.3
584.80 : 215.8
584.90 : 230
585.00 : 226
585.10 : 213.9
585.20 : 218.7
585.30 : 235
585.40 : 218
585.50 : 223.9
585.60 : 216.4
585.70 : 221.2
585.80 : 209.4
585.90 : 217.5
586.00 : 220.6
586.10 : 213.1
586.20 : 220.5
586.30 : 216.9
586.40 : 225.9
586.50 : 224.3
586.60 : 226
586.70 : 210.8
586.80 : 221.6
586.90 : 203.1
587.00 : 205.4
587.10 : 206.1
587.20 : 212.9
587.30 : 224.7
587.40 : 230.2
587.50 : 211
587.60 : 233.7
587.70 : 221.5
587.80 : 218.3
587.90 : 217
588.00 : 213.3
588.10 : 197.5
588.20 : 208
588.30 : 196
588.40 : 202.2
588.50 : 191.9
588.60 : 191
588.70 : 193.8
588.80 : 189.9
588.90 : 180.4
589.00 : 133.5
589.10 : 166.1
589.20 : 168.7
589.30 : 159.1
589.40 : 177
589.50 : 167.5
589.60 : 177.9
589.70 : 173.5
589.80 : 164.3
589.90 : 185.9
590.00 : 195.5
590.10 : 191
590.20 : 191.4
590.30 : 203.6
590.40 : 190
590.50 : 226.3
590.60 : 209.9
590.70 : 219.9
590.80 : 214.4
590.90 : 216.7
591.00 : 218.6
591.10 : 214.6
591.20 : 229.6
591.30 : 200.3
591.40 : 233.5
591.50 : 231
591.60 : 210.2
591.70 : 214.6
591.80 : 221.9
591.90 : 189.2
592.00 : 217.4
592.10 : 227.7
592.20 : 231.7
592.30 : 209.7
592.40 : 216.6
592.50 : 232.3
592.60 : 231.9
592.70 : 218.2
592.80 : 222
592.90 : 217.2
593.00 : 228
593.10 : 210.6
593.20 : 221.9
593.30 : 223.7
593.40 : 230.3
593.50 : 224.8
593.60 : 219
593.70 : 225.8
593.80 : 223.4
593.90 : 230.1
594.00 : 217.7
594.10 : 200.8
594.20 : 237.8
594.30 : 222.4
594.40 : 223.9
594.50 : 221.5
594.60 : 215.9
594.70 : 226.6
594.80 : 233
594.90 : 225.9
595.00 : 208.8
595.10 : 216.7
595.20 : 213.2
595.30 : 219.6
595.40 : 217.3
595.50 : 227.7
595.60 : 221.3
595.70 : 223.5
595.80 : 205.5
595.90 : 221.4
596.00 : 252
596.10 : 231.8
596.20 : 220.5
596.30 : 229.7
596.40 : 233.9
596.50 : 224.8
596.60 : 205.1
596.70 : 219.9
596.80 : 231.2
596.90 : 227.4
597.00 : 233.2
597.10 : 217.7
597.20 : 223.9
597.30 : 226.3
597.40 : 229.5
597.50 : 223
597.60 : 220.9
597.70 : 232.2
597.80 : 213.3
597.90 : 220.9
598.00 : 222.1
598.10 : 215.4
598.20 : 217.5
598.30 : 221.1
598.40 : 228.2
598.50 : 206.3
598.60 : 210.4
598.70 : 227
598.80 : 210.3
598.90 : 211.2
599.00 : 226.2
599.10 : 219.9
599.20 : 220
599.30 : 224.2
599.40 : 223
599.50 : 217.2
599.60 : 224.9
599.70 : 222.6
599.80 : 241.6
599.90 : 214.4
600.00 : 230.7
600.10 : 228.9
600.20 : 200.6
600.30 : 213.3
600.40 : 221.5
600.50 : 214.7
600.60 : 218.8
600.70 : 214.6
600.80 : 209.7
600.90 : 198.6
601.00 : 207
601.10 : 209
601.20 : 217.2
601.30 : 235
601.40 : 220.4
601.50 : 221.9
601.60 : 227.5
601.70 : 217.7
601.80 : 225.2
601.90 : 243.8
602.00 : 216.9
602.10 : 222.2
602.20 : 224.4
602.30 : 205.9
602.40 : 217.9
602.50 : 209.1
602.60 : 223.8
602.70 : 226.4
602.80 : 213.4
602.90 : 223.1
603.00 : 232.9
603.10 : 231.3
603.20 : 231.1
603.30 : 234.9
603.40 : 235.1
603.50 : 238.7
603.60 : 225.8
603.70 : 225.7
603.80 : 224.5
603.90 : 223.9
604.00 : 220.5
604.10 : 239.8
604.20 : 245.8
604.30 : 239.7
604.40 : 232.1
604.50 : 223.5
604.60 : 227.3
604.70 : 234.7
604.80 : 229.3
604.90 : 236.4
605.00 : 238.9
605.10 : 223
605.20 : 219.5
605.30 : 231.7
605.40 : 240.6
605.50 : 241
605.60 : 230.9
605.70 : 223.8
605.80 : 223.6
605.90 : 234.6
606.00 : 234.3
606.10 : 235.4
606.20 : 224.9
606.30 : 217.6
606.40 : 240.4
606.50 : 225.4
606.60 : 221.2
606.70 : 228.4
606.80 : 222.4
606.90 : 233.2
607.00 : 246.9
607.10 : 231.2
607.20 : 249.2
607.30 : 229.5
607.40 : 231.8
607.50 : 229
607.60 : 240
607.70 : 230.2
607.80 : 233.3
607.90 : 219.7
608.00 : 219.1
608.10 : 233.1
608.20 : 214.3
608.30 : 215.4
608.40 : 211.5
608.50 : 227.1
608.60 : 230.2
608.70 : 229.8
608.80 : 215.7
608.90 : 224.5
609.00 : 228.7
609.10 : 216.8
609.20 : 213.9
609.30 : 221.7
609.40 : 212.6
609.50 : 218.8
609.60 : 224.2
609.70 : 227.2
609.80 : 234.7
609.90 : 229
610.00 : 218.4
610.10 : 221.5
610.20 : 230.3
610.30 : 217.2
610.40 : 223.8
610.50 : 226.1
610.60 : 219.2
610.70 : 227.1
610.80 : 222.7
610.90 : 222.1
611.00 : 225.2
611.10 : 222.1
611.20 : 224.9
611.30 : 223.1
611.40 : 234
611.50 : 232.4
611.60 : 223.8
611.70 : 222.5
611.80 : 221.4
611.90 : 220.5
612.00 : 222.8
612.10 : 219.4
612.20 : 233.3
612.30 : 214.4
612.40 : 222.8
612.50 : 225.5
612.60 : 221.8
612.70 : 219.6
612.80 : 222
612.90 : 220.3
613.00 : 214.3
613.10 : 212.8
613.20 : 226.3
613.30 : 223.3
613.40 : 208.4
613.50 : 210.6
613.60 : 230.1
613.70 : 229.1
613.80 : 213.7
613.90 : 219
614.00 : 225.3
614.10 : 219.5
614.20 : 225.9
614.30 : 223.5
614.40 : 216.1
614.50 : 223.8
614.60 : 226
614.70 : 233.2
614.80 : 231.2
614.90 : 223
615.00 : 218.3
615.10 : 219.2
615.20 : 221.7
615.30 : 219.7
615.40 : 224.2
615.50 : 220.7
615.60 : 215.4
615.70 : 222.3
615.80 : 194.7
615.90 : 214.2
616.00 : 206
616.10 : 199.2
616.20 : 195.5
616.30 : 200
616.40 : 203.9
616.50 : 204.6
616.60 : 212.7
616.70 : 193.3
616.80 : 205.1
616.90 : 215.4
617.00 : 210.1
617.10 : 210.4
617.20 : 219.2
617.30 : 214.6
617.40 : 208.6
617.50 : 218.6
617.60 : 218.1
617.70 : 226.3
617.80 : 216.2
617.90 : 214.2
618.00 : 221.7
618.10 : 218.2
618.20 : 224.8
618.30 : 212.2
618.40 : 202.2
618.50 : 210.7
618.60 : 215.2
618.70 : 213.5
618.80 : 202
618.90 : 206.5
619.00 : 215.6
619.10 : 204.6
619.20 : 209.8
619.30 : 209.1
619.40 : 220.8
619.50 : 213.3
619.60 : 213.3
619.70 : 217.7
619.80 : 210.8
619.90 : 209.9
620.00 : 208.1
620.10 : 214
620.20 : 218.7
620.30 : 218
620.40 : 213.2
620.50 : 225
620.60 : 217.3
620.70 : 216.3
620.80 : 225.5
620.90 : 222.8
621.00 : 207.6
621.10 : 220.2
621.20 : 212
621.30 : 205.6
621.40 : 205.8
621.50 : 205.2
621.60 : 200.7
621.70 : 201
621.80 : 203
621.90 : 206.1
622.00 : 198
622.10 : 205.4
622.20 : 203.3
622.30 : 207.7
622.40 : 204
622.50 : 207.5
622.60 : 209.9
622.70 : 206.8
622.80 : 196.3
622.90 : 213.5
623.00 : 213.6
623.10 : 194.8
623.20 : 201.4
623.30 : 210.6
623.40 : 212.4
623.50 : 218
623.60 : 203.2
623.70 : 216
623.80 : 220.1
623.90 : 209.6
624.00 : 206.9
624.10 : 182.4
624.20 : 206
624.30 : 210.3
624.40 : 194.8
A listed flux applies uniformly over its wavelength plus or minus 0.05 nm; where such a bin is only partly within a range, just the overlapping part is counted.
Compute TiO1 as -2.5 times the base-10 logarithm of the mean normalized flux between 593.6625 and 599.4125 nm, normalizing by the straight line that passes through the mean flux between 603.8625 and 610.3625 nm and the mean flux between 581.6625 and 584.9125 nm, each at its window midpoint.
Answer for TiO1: 0.03 mag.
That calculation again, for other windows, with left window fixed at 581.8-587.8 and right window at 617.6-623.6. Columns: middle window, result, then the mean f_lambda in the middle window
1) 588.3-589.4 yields 0.24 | 178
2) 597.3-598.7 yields -0.01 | 221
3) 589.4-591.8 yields 0.09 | 203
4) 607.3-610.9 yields -0.04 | 224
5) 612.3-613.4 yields -0.03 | 220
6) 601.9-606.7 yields -0.06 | 228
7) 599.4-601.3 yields 0.00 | 218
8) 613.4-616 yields -0.04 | 220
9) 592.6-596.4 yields -0.01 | 223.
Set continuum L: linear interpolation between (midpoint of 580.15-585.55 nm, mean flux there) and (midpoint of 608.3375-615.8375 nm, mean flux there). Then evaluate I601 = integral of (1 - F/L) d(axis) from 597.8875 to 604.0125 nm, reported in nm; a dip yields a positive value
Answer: 0.11 nm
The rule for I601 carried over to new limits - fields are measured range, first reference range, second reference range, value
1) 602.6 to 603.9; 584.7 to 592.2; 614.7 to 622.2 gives -0.11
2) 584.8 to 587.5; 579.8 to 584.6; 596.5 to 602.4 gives 0.12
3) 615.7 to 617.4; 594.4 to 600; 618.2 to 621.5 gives 0.06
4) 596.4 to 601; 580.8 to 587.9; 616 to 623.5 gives -0.02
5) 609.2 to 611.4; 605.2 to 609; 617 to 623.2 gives 0.01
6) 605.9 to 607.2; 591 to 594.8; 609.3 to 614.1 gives -0.05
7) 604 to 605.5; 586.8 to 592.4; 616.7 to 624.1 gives -0.19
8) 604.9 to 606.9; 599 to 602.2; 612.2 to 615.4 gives -0.08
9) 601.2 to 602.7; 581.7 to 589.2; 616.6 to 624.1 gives -0.05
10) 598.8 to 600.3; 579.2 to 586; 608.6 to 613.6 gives 0.03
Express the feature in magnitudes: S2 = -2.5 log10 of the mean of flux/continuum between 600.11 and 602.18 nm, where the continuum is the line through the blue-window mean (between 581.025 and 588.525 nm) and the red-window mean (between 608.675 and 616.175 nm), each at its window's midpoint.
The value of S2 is 0.02 mag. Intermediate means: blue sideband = 223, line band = 218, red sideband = 221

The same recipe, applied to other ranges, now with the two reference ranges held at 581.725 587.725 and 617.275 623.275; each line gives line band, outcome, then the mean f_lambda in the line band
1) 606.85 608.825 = -0.063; 229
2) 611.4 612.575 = -0.048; 224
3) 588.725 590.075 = 0.273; 173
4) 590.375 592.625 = 0.019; 218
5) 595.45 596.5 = -0.032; 227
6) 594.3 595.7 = -0.003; 221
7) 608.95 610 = -0.037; 223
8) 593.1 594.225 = -0.007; 222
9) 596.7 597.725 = -0.031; 226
